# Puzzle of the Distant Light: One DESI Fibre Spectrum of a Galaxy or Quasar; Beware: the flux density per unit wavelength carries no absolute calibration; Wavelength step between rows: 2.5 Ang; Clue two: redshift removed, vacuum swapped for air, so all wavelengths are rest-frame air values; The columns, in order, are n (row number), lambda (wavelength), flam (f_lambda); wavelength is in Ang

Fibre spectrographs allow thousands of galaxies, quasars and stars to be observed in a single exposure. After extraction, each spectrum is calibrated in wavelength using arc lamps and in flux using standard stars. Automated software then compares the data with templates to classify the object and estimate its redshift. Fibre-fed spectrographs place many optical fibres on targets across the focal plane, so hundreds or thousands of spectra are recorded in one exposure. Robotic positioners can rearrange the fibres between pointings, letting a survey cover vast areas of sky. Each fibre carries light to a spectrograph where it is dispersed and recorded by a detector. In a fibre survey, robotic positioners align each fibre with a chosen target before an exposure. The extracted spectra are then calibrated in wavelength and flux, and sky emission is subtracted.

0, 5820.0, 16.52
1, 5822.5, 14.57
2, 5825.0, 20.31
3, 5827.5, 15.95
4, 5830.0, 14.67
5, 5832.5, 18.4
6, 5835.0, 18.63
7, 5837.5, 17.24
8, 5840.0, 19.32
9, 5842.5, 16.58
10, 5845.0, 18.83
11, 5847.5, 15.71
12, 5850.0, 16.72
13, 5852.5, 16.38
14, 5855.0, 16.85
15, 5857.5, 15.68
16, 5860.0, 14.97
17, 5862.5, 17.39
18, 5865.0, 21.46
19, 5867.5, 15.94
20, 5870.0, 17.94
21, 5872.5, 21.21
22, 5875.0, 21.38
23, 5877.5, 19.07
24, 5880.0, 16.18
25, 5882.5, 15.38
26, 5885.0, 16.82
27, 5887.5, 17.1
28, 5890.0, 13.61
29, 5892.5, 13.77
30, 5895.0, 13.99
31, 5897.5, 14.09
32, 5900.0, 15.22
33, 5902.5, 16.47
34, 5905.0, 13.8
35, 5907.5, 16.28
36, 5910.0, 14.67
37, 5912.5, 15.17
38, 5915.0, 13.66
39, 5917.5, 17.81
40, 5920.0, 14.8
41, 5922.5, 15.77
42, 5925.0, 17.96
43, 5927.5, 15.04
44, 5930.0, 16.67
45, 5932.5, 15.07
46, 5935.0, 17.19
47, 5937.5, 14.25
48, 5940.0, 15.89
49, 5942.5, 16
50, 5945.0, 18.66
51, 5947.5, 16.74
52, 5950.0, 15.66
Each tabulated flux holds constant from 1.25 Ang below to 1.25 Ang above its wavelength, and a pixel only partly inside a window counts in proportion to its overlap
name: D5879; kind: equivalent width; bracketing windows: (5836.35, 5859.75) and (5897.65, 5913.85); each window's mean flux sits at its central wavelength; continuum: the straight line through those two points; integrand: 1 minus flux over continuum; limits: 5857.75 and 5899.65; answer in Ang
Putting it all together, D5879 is -2.1 Ang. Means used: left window 16.9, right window 15.2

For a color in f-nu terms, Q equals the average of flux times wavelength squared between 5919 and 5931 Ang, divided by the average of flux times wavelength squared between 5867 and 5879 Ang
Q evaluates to 0.8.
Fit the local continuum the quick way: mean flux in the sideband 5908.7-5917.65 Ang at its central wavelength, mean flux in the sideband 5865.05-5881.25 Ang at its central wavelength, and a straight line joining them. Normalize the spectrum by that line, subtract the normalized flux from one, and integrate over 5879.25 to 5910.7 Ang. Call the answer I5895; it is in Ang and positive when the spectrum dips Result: 2.9 Ang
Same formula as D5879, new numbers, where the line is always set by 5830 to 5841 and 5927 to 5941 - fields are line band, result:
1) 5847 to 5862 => 1.19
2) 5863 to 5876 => -1.70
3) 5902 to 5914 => 0.84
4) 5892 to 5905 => 1.45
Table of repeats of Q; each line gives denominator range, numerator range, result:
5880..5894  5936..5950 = 1.08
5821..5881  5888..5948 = 0.90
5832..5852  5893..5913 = 0.86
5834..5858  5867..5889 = 1.05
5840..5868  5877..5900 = 0.91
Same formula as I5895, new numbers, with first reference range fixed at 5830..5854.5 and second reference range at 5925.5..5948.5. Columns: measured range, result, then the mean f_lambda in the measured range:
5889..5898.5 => 1.6 Ang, 13.9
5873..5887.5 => -0.8 Ang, 17.9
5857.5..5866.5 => -0.2 Ang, 17.6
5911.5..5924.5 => 0.7 Ang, 15.6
